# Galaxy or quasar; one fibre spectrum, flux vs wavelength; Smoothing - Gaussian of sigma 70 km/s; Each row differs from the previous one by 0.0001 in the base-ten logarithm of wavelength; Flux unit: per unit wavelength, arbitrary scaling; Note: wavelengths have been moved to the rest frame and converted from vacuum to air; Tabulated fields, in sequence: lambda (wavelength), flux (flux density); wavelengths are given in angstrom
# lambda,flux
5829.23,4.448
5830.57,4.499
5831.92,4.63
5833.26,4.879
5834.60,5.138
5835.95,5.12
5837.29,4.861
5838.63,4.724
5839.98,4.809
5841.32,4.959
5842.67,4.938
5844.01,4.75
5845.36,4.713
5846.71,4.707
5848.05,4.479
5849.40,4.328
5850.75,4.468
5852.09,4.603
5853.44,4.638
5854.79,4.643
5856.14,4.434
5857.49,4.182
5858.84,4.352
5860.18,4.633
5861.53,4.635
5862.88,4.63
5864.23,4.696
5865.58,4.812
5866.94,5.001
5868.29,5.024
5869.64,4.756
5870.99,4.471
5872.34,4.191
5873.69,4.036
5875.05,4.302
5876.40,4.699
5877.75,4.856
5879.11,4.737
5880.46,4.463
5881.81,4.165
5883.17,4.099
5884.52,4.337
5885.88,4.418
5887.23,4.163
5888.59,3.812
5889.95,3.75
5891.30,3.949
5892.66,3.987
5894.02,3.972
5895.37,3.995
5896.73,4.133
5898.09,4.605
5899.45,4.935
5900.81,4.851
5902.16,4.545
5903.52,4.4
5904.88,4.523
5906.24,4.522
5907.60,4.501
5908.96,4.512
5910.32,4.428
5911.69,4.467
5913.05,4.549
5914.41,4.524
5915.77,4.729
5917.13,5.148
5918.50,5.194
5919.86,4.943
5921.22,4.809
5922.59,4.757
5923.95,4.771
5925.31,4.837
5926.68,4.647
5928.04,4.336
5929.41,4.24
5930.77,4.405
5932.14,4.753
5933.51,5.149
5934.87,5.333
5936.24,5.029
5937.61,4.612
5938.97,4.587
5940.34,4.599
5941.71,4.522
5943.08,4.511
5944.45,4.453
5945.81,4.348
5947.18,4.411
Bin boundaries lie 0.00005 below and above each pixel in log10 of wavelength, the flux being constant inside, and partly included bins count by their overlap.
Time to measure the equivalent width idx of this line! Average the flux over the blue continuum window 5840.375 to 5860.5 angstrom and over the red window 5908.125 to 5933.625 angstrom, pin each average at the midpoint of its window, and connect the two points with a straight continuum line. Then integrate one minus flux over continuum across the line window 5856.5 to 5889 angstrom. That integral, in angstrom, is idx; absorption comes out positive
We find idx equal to 1.0 angstrom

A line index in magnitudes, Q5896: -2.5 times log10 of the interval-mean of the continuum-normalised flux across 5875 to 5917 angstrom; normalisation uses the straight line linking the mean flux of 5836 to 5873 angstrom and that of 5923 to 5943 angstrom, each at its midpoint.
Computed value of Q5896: 0.07 mag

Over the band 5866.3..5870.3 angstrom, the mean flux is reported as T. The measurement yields 4.93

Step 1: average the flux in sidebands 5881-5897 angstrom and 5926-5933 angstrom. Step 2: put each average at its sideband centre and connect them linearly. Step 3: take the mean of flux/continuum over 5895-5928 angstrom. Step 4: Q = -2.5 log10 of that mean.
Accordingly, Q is -0.08 mag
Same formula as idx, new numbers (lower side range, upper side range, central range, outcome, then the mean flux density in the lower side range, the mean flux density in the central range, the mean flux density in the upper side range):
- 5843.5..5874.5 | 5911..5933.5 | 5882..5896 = 1.76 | 4.57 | 4.05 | 4.71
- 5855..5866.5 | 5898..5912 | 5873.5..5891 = 1.04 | 4.56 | 4.29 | 4.57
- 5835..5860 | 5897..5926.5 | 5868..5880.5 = 0.33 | 4.66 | 4.54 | 4.68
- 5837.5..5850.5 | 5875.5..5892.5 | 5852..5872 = -0.51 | 4.71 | 4.63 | 4.28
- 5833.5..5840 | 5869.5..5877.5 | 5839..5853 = 0.38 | 4.94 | 4.67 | 4.41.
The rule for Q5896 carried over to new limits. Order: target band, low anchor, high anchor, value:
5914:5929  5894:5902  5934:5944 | -0.037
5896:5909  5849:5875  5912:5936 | 0.034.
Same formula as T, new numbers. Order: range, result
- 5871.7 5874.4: 4.11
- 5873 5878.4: 4.47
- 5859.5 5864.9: 4.66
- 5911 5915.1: 4.51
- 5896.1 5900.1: 4.56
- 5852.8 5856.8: 4.57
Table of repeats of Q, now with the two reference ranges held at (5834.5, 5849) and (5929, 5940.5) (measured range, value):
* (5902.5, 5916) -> 0.06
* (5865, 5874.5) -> 0.05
